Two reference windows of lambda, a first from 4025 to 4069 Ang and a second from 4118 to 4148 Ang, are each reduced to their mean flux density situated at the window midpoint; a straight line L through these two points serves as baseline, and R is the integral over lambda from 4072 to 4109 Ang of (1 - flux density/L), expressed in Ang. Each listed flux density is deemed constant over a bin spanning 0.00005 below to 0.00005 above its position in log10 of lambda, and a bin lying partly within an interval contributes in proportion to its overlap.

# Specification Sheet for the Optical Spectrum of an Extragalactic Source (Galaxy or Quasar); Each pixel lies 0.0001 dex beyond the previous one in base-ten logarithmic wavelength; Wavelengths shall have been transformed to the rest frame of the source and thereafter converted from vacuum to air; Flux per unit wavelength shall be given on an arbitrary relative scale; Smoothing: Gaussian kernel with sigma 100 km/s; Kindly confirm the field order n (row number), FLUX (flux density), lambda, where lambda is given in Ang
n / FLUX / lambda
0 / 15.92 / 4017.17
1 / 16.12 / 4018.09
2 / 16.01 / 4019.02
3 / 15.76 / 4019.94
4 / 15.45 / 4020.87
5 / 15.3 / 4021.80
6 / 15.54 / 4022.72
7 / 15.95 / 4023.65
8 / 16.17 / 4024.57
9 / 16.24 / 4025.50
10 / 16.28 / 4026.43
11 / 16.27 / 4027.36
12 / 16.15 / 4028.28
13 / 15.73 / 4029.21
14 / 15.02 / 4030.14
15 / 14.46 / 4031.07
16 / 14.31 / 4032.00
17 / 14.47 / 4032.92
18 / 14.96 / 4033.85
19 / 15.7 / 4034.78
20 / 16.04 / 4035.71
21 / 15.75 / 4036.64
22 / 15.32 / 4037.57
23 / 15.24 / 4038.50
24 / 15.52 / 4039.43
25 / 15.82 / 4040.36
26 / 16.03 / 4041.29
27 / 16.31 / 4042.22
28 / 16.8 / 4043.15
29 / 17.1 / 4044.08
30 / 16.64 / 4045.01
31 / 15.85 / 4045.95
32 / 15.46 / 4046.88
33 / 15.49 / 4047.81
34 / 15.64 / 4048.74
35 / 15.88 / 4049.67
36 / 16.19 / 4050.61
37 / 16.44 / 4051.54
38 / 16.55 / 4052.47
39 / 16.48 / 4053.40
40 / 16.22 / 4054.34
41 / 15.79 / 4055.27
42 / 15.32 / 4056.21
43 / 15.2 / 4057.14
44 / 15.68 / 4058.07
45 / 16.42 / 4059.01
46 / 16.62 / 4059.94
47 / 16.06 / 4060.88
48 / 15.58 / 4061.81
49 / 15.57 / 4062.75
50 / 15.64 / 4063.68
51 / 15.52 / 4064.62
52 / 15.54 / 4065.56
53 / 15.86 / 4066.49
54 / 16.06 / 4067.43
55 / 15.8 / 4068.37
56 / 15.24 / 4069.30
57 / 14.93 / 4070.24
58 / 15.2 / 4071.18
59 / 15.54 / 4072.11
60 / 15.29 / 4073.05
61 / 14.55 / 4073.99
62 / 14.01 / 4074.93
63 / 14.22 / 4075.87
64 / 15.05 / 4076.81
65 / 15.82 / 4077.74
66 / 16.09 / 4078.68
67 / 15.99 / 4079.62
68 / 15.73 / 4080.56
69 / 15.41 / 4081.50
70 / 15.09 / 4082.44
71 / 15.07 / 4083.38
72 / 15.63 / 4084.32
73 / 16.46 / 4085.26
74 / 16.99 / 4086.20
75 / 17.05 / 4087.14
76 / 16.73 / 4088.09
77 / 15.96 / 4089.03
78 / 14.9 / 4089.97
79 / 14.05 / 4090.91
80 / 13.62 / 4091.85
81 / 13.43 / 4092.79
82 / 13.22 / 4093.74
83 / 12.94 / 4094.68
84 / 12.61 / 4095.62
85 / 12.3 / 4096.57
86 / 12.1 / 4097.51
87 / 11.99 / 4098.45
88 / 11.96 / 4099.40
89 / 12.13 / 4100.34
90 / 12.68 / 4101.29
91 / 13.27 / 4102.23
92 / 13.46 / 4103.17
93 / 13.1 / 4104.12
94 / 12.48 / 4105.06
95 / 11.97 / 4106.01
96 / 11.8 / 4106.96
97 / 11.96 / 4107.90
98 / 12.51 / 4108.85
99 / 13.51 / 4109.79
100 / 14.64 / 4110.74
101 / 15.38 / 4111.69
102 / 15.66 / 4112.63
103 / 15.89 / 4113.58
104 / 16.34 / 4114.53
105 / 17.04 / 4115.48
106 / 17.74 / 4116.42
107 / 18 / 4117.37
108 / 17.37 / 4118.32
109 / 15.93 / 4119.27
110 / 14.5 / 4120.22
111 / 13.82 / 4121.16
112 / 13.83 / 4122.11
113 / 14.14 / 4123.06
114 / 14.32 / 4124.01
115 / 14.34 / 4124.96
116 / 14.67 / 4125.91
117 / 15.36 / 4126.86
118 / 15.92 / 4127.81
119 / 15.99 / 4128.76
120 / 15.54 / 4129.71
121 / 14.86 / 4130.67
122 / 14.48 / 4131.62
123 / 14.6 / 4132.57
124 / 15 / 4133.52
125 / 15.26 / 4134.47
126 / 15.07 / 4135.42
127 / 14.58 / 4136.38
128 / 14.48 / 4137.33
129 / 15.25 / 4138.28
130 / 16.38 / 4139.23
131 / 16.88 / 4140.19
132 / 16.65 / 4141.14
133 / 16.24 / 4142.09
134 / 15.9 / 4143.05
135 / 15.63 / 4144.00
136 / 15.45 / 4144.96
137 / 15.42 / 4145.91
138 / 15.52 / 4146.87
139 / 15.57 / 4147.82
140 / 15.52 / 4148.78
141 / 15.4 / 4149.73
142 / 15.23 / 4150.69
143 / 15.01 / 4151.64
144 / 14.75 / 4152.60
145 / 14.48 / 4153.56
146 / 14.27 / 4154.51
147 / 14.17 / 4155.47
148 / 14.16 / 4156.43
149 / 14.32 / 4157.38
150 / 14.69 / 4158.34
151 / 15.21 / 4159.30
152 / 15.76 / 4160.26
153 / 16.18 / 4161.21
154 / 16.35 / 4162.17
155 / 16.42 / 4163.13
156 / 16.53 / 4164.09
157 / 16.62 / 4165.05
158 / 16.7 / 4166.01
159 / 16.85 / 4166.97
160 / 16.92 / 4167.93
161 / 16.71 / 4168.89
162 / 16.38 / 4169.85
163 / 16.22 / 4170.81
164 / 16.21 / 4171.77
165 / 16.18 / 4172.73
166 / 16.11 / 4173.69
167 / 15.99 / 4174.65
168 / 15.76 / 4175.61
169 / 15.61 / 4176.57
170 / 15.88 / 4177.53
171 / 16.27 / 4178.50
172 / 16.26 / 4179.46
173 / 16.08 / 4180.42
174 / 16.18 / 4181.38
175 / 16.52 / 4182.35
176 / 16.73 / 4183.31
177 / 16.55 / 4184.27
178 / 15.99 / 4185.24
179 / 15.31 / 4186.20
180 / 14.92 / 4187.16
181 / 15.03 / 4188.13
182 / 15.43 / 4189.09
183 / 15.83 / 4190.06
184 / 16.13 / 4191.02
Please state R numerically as 3.4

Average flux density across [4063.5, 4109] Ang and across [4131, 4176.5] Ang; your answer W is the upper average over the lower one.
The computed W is 1.08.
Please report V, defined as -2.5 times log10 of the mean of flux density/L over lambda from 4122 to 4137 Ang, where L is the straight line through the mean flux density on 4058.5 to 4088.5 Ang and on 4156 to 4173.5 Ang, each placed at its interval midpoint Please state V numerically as 0.07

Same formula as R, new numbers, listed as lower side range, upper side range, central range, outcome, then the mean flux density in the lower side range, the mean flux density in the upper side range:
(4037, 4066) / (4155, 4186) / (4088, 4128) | 4.6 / 15.9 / 16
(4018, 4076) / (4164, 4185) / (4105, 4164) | 3.7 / 15.7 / 16.3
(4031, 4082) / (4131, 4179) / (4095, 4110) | 3.0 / 15.7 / 15.6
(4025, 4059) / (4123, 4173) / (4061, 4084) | 0.5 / 15.8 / 15.5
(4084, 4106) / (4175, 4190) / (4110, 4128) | -1.4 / 13.8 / 15.9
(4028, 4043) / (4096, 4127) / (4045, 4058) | -0.6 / 15.4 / 14.1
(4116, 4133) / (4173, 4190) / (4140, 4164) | 0.3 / 15.3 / 15.9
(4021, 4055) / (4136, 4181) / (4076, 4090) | -0.1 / 15.8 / 15.7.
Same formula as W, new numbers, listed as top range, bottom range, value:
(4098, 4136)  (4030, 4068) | 0.92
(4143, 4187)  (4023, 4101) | 1.03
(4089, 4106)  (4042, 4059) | 0.81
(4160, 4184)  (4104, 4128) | 1.11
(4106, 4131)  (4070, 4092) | 0.97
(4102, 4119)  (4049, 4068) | 0.92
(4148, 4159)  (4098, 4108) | 1.18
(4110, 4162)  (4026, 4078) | 0.98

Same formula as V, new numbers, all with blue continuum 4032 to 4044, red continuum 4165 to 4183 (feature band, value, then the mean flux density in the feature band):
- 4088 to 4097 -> 0.149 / 13.9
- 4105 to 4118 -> 0.090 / 14.7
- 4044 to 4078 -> 0.007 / 15.7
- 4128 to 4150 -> 0.045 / 15.5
